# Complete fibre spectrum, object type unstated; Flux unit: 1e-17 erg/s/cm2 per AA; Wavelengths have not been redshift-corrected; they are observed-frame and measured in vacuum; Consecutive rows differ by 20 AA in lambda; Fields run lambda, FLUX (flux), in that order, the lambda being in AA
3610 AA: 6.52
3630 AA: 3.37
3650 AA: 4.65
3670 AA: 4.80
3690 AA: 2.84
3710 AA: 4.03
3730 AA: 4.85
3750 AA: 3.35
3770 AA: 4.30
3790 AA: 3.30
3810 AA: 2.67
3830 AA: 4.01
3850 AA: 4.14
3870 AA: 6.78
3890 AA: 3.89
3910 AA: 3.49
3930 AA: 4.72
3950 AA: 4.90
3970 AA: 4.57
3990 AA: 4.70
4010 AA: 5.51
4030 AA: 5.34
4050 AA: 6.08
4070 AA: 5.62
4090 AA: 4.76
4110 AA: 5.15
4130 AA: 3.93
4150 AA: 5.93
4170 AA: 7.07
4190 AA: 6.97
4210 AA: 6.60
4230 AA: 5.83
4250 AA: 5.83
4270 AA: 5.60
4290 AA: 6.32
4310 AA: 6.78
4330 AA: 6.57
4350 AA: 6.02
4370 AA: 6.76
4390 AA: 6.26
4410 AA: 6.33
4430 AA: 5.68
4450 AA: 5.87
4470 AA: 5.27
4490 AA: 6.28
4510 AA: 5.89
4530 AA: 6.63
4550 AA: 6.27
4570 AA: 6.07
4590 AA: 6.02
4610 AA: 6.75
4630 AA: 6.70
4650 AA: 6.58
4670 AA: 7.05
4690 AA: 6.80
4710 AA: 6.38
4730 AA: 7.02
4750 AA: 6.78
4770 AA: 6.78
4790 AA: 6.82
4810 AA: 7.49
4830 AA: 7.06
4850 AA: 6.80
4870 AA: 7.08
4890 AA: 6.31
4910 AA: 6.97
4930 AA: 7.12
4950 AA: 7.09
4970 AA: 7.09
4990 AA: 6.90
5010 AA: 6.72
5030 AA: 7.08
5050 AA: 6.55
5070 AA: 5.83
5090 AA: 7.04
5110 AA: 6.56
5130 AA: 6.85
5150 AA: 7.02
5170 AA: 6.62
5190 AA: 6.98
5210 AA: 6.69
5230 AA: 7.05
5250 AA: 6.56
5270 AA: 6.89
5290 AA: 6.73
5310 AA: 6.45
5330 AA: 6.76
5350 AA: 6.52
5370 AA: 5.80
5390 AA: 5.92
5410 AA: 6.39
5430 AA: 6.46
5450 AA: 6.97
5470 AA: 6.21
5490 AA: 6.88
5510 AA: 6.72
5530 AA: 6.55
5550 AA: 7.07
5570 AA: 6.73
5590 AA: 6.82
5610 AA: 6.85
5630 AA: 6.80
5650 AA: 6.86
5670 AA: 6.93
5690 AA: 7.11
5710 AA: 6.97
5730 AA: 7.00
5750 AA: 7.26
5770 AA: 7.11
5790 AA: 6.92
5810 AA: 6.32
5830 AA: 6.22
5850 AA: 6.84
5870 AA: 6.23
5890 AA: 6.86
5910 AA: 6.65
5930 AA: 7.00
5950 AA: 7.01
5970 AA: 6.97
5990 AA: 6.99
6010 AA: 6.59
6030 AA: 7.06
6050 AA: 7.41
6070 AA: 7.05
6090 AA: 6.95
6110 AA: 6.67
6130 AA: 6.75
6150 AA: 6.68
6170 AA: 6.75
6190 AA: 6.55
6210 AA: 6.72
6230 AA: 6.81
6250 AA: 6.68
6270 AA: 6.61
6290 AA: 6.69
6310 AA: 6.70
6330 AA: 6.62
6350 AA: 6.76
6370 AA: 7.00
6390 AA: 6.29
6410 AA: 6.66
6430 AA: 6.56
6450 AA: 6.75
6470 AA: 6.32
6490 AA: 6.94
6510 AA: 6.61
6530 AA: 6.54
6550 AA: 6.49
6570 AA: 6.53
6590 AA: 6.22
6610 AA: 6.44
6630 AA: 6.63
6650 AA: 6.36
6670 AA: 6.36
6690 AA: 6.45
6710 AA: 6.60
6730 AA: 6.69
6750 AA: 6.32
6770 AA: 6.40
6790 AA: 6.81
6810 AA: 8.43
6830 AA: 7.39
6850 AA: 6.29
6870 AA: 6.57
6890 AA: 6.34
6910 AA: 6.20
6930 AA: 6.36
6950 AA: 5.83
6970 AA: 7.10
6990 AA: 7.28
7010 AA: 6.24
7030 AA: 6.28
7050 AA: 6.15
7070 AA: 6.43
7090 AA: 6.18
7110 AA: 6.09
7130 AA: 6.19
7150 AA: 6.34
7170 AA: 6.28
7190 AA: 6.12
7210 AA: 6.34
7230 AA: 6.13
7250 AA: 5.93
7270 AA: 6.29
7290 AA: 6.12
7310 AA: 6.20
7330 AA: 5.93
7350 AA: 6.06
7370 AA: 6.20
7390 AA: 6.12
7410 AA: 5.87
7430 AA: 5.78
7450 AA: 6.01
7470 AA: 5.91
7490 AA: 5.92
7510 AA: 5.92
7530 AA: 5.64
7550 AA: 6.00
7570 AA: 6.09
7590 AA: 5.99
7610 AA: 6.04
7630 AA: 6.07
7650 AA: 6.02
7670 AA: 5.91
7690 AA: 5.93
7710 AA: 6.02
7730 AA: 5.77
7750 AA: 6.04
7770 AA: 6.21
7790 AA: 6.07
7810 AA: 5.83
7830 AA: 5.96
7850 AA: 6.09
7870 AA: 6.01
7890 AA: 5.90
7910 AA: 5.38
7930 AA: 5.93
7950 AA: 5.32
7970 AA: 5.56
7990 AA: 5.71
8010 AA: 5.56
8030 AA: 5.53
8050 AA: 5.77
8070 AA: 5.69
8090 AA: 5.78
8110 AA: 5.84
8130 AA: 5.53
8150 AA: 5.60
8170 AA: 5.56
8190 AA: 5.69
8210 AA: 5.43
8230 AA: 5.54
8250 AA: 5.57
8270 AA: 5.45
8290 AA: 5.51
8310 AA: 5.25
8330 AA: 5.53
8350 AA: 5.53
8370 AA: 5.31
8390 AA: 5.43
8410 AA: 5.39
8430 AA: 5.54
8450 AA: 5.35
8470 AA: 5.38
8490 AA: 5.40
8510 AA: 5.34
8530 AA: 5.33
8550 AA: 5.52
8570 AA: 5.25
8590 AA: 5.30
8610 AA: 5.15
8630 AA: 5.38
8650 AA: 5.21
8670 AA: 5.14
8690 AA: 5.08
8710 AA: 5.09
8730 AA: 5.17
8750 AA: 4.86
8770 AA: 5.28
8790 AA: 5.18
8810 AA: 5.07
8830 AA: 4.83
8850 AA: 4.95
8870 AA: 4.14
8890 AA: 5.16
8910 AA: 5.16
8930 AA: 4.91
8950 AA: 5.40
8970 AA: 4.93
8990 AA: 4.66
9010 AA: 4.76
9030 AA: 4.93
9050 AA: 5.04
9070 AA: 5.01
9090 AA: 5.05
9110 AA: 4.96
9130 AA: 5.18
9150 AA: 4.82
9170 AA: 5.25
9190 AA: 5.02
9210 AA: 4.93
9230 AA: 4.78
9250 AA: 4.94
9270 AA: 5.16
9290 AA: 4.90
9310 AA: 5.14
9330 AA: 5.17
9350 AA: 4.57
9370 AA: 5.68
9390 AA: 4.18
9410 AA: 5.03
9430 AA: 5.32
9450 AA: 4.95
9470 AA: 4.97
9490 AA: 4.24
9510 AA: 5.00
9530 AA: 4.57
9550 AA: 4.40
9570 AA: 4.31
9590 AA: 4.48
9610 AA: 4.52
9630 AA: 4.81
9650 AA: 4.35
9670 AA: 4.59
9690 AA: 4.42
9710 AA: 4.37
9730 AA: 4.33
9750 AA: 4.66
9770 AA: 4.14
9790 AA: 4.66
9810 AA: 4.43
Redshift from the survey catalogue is 0.04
